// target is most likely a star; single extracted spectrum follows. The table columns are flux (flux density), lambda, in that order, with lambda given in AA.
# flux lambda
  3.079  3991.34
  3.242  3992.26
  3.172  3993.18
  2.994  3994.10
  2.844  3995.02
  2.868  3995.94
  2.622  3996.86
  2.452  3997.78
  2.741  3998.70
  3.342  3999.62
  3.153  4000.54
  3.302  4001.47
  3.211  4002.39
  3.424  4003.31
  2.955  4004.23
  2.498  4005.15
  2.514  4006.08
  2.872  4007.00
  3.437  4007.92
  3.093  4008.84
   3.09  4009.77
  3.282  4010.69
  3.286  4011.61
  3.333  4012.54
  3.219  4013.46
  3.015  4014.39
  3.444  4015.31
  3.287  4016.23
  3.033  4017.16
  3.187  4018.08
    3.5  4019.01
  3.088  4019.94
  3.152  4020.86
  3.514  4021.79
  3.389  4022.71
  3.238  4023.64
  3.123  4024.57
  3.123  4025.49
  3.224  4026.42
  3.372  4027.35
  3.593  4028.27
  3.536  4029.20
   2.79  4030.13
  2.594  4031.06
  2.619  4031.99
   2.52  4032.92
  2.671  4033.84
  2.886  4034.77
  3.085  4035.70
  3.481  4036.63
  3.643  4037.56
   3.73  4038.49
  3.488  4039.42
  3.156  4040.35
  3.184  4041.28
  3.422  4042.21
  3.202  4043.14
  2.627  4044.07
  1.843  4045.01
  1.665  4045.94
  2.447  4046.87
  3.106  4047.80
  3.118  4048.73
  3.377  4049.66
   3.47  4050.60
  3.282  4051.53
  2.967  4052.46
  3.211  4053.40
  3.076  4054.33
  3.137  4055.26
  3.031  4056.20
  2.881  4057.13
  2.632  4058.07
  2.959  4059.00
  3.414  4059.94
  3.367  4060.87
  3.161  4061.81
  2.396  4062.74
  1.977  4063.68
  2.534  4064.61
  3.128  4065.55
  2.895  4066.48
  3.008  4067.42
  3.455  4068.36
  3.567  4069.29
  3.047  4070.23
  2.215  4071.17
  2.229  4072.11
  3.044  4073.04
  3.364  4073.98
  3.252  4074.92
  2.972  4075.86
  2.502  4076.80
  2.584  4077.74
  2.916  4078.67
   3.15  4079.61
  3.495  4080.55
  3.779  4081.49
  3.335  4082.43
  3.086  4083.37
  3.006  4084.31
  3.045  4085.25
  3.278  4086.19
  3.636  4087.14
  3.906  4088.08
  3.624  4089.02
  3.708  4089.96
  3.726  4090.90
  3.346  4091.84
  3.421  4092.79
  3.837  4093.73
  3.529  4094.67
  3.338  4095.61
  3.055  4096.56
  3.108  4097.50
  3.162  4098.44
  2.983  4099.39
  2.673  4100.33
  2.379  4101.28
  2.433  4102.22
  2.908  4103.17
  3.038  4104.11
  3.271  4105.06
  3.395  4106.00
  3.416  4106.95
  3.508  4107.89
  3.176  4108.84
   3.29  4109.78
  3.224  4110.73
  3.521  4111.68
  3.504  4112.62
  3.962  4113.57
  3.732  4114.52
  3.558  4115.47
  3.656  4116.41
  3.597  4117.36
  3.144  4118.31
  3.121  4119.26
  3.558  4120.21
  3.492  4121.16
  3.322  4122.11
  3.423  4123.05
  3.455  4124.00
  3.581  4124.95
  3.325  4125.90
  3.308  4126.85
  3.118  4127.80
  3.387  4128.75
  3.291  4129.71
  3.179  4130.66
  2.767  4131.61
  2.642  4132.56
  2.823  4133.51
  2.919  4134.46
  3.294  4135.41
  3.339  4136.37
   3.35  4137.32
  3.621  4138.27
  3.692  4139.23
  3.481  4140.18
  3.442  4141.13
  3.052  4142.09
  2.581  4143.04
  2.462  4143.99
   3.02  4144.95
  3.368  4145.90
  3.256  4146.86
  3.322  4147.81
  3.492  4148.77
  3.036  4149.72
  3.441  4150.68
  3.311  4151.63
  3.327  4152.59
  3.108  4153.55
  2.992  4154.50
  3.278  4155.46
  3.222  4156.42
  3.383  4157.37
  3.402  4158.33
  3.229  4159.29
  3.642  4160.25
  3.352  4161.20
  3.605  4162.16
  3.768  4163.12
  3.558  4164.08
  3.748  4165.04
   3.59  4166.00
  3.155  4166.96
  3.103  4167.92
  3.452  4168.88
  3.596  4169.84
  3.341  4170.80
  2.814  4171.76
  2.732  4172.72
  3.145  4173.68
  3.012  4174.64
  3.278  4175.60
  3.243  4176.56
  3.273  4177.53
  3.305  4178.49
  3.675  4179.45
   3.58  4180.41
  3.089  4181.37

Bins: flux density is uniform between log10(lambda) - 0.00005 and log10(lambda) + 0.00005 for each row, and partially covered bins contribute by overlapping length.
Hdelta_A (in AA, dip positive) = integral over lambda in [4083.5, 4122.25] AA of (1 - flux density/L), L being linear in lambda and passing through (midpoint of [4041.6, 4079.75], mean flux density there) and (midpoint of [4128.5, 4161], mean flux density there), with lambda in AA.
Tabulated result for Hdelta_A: -3.35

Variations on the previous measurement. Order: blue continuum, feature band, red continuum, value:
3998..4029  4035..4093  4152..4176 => 2.41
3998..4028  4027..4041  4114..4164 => 0.20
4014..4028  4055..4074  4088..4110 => 1.97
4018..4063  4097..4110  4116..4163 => 0.62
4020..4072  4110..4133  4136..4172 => -1.00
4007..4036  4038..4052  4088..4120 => 0.83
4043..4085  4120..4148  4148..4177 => -0.16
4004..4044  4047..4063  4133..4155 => 0.40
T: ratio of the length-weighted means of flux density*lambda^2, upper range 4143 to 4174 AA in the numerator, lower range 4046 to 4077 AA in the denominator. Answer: 1.2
